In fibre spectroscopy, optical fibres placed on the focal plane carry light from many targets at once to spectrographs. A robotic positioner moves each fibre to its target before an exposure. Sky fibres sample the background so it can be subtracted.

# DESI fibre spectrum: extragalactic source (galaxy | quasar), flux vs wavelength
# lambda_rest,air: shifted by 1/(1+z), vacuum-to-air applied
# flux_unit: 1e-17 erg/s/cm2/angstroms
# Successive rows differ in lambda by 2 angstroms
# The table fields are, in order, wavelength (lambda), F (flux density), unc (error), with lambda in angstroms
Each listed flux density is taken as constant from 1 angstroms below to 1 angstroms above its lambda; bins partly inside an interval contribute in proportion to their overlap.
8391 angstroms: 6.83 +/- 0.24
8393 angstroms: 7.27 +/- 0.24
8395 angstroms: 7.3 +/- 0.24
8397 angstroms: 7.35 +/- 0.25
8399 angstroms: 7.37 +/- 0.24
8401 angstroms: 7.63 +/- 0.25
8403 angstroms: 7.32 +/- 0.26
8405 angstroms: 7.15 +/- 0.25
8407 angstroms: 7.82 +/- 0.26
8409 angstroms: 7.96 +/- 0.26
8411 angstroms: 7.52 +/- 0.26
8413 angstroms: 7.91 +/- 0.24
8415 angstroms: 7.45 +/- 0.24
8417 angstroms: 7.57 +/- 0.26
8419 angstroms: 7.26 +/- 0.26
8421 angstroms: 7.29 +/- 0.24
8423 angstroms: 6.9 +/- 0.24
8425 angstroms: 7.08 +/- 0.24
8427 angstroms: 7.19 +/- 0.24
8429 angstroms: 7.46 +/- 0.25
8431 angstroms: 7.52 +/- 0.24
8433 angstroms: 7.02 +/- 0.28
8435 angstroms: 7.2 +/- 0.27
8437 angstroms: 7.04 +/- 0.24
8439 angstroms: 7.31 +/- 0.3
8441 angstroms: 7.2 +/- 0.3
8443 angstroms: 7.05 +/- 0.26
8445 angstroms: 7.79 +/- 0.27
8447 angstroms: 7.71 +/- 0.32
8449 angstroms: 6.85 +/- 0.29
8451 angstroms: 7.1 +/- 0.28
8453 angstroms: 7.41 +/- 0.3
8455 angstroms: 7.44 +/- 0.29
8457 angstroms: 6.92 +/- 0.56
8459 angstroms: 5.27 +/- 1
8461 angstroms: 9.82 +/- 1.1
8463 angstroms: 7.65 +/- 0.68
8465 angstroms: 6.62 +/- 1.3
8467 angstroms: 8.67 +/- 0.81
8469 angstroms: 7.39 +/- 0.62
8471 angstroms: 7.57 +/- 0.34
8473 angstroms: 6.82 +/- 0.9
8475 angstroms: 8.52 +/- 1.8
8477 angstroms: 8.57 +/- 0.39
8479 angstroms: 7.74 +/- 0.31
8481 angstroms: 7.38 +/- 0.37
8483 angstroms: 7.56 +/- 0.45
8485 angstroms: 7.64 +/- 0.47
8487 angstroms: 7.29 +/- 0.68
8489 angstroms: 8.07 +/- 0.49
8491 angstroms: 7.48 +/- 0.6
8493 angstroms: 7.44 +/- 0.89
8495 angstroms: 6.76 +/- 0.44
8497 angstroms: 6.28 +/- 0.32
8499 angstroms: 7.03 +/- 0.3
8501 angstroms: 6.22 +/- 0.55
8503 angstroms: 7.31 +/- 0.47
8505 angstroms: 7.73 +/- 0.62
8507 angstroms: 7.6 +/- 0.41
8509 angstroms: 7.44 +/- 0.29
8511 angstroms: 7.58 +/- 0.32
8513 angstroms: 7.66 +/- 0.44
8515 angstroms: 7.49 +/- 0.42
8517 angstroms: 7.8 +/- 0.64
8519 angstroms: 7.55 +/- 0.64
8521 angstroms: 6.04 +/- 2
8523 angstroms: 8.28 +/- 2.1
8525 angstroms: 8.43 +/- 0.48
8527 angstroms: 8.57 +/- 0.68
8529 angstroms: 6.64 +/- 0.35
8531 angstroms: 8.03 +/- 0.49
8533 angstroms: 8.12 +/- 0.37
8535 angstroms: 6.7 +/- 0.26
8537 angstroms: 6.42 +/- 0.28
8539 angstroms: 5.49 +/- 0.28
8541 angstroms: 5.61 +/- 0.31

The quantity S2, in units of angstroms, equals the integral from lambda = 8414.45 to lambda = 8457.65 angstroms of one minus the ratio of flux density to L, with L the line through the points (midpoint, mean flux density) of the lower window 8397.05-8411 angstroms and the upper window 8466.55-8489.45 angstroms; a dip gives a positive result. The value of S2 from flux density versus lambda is 2.0 angstroms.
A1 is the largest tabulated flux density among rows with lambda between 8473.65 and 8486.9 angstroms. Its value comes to 8.57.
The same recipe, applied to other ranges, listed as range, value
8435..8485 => 9.82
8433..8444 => 7.31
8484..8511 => 8.07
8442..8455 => 7.79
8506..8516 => 7.66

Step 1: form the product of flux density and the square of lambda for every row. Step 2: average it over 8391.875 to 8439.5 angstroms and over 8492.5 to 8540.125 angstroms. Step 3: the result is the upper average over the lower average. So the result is 1.01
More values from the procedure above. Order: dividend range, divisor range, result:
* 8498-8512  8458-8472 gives 0.97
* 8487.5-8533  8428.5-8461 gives 1.05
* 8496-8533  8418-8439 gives 1.06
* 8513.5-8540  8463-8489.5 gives 0.97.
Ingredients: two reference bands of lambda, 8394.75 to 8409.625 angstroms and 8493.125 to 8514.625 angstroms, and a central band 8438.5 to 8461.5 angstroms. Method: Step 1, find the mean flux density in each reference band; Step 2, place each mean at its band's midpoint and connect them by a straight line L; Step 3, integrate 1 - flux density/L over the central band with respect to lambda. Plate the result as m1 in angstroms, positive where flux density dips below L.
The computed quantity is 0.2 angstroms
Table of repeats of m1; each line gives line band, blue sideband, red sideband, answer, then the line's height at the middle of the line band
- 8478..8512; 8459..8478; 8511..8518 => 1.7 angstroms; 7.72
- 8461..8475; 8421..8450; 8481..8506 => -0.9 angstroms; 7.24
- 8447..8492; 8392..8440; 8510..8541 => -1.2 angstroms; 7.35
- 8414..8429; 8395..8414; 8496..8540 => 0.5 angstroms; 7.51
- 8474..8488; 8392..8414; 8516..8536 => -0.4 angstroms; 7.58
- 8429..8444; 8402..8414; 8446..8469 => 0.6 angstroms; 7.49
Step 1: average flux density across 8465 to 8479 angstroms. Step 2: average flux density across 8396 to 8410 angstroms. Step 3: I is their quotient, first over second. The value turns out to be 1.04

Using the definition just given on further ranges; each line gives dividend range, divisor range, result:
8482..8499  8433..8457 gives 1.01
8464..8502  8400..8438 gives 1.01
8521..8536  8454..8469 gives 1.03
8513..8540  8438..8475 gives 1.00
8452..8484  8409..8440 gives 1.03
